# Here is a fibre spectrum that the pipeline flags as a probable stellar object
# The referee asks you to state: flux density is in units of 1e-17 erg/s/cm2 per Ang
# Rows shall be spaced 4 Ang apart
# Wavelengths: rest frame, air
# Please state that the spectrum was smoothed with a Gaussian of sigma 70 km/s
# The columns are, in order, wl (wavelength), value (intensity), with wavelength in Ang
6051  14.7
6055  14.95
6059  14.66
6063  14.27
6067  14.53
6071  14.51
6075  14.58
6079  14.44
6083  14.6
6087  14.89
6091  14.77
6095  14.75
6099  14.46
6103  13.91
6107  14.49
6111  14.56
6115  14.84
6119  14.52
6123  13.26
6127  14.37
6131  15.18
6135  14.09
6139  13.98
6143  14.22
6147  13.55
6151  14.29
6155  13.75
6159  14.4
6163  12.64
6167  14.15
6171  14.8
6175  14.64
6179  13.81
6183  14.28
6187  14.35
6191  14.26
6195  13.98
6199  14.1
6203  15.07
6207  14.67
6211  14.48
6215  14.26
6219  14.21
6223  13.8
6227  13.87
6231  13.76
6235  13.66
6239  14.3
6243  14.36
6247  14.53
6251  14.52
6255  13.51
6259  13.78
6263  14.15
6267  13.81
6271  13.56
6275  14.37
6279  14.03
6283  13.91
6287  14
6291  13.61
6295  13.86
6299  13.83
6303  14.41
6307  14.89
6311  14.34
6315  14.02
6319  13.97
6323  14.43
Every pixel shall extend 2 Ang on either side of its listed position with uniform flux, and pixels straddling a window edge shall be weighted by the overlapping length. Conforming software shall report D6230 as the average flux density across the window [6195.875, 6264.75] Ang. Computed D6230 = 14.2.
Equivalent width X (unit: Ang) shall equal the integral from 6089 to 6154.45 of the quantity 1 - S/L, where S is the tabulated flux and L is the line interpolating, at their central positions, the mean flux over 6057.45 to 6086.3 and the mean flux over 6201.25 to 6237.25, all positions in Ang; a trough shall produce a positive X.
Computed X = 0.45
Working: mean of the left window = 14.5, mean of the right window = 14.2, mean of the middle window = 14.3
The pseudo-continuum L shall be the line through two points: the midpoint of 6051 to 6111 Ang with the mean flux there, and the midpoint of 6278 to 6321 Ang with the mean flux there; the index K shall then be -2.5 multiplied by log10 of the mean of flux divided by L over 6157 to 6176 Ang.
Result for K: 0.02 mag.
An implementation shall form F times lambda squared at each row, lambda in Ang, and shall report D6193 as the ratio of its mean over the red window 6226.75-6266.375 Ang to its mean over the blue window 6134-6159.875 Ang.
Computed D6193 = 1.0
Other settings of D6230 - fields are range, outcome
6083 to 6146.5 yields 14.4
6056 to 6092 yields 14.6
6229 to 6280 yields 14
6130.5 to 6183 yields 14.1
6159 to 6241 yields 14.2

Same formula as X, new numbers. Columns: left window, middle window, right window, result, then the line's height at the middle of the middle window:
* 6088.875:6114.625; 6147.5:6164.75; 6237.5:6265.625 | 0.74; 14.4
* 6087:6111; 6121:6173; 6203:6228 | 1.35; 14.4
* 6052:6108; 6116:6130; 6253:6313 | 0.25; 14.4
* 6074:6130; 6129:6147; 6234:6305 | 0.12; 14.4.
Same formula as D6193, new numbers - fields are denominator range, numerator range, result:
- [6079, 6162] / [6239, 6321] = 1.03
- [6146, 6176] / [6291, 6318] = 1.06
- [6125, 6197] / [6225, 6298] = 1.02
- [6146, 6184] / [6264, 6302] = 1.03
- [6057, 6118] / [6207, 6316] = 1.02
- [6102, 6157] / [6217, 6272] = 1.02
